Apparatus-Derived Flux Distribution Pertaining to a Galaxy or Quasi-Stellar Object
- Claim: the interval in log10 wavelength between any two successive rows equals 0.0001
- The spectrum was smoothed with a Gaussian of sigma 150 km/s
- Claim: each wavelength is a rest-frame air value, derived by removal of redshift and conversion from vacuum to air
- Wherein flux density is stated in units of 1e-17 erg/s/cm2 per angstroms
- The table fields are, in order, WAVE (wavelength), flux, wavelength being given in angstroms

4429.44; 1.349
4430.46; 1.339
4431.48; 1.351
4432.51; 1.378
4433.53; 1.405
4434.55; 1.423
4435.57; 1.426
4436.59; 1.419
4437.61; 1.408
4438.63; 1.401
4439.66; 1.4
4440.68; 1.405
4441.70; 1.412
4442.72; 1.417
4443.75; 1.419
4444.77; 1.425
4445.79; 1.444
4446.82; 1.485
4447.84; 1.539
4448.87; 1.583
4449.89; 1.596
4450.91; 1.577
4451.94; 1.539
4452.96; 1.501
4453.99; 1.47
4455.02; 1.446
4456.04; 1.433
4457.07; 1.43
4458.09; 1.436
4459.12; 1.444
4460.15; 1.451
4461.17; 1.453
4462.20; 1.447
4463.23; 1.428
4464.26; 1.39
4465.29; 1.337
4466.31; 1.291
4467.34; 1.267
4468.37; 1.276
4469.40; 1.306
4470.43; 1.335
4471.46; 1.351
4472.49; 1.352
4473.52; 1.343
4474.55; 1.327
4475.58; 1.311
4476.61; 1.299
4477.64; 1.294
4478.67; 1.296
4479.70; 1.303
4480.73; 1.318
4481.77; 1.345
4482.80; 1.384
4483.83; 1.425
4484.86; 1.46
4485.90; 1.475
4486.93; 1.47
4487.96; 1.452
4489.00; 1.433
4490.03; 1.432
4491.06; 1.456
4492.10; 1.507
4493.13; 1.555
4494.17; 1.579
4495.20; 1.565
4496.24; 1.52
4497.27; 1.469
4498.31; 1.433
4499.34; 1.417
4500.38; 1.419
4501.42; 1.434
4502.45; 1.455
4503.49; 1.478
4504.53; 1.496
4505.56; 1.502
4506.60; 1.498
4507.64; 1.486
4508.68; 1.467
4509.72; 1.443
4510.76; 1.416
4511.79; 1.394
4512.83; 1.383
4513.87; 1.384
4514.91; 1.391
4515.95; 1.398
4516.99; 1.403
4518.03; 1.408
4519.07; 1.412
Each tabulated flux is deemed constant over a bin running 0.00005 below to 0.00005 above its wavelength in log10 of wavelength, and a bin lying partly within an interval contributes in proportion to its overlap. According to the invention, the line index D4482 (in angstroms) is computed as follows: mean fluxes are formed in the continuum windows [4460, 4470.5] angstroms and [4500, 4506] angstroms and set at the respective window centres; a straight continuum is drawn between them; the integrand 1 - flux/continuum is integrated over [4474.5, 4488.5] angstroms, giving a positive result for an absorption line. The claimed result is 0.4 angstroms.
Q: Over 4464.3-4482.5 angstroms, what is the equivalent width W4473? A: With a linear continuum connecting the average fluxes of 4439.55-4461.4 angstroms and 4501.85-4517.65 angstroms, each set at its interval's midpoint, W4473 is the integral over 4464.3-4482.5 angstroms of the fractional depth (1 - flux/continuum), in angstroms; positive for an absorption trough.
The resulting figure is 1.8 angstroms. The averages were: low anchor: 1.47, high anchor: 1.44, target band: 1.32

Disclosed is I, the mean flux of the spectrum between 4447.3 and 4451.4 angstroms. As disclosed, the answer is 1.58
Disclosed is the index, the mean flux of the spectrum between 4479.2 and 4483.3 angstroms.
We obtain 1.34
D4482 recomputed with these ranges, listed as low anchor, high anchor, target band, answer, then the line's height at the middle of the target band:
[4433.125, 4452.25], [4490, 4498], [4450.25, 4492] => 2.6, 1.49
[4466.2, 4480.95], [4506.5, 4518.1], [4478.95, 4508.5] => -1.9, 1.37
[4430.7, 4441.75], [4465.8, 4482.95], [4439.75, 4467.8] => -1.7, 1.36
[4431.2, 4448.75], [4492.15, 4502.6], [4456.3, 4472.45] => 0.8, 1.45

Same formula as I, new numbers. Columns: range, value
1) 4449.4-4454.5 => 1.54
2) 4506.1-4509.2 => 1.48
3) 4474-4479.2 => 1.31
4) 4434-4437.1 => 1.42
